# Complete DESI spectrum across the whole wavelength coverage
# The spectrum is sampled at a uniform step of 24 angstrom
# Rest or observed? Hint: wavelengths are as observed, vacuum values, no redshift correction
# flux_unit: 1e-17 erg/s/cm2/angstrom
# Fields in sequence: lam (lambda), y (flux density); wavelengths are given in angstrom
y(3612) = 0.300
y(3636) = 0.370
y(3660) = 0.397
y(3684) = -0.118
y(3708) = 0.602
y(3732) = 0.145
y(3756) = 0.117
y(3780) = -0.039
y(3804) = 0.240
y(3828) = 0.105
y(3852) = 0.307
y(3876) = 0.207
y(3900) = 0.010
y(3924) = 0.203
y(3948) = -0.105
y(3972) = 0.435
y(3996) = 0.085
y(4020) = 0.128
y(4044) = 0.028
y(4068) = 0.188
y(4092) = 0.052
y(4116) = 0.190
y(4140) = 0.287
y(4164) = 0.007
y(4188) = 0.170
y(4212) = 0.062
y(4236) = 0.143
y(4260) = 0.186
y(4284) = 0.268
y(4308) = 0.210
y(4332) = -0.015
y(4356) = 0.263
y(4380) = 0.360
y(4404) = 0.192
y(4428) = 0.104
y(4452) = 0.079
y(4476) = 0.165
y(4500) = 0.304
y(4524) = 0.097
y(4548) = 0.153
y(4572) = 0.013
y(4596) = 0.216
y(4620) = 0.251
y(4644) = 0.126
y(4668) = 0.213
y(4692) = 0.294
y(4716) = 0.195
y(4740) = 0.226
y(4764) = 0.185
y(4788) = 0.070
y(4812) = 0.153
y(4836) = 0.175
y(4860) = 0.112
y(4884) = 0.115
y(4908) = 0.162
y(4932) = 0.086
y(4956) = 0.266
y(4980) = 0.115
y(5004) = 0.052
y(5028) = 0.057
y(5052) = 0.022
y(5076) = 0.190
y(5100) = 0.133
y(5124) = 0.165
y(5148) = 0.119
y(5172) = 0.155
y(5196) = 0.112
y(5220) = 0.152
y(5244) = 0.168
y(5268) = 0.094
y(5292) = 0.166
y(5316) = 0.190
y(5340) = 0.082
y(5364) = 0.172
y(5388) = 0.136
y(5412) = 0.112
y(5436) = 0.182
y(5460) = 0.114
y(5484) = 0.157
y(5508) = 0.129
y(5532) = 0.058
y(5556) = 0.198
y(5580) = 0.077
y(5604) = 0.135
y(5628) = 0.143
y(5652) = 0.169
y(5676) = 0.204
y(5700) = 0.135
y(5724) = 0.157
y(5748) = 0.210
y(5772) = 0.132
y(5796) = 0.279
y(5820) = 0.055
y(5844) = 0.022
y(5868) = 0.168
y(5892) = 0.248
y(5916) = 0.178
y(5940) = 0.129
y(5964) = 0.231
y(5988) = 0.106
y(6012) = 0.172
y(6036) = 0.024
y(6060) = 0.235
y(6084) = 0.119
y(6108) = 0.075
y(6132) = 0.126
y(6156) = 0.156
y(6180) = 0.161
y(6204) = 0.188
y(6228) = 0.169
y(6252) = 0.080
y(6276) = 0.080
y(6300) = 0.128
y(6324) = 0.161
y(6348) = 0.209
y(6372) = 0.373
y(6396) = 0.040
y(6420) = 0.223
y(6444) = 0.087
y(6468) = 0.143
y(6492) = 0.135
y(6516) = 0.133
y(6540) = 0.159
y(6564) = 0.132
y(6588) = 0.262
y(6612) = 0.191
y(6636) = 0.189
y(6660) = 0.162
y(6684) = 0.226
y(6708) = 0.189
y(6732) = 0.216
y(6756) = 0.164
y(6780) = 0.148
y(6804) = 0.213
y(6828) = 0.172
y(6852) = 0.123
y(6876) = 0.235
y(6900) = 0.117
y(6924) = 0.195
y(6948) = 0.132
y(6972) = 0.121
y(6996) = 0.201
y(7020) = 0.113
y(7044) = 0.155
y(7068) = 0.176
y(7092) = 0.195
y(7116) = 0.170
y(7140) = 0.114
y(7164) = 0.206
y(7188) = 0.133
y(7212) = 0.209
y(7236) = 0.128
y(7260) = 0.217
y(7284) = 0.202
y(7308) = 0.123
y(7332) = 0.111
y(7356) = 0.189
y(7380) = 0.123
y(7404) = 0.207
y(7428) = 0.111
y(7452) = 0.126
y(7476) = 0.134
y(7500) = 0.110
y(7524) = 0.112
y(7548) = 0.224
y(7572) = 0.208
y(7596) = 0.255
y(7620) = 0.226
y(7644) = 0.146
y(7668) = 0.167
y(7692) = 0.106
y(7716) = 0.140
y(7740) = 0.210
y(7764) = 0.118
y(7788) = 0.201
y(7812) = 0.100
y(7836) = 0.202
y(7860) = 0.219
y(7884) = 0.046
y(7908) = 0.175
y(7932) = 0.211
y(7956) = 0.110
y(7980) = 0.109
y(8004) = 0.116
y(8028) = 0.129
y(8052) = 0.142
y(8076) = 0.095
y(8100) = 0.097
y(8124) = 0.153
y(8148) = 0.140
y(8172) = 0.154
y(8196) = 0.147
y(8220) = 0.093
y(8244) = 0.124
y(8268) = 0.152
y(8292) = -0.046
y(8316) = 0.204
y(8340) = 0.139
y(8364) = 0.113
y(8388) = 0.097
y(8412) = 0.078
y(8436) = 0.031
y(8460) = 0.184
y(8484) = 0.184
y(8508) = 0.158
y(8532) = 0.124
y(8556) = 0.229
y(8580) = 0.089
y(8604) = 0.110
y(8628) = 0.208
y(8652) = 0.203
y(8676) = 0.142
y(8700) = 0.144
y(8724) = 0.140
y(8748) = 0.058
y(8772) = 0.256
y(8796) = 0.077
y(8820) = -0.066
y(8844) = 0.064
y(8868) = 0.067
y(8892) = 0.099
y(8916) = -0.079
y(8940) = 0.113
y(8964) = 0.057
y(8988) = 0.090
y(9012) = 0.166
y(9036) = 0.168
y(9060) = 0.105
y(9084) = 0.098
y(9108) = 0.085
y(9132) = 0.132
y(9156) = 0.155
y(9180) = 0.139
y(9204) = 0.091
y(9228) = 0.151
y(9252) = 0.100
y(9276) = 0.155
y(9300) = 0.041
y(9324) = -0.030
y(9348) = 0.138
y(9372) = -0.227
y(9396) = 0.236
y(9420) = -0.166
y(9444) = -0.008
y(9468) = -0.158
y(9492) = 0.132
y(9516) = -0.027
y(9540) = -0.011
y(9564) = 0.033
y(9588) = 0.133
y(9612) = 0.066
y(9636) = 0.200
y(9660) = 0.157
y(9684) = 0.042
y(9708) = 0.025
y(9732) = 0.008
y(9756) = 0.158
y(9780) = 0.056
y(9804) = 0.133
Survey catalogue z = 0.71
